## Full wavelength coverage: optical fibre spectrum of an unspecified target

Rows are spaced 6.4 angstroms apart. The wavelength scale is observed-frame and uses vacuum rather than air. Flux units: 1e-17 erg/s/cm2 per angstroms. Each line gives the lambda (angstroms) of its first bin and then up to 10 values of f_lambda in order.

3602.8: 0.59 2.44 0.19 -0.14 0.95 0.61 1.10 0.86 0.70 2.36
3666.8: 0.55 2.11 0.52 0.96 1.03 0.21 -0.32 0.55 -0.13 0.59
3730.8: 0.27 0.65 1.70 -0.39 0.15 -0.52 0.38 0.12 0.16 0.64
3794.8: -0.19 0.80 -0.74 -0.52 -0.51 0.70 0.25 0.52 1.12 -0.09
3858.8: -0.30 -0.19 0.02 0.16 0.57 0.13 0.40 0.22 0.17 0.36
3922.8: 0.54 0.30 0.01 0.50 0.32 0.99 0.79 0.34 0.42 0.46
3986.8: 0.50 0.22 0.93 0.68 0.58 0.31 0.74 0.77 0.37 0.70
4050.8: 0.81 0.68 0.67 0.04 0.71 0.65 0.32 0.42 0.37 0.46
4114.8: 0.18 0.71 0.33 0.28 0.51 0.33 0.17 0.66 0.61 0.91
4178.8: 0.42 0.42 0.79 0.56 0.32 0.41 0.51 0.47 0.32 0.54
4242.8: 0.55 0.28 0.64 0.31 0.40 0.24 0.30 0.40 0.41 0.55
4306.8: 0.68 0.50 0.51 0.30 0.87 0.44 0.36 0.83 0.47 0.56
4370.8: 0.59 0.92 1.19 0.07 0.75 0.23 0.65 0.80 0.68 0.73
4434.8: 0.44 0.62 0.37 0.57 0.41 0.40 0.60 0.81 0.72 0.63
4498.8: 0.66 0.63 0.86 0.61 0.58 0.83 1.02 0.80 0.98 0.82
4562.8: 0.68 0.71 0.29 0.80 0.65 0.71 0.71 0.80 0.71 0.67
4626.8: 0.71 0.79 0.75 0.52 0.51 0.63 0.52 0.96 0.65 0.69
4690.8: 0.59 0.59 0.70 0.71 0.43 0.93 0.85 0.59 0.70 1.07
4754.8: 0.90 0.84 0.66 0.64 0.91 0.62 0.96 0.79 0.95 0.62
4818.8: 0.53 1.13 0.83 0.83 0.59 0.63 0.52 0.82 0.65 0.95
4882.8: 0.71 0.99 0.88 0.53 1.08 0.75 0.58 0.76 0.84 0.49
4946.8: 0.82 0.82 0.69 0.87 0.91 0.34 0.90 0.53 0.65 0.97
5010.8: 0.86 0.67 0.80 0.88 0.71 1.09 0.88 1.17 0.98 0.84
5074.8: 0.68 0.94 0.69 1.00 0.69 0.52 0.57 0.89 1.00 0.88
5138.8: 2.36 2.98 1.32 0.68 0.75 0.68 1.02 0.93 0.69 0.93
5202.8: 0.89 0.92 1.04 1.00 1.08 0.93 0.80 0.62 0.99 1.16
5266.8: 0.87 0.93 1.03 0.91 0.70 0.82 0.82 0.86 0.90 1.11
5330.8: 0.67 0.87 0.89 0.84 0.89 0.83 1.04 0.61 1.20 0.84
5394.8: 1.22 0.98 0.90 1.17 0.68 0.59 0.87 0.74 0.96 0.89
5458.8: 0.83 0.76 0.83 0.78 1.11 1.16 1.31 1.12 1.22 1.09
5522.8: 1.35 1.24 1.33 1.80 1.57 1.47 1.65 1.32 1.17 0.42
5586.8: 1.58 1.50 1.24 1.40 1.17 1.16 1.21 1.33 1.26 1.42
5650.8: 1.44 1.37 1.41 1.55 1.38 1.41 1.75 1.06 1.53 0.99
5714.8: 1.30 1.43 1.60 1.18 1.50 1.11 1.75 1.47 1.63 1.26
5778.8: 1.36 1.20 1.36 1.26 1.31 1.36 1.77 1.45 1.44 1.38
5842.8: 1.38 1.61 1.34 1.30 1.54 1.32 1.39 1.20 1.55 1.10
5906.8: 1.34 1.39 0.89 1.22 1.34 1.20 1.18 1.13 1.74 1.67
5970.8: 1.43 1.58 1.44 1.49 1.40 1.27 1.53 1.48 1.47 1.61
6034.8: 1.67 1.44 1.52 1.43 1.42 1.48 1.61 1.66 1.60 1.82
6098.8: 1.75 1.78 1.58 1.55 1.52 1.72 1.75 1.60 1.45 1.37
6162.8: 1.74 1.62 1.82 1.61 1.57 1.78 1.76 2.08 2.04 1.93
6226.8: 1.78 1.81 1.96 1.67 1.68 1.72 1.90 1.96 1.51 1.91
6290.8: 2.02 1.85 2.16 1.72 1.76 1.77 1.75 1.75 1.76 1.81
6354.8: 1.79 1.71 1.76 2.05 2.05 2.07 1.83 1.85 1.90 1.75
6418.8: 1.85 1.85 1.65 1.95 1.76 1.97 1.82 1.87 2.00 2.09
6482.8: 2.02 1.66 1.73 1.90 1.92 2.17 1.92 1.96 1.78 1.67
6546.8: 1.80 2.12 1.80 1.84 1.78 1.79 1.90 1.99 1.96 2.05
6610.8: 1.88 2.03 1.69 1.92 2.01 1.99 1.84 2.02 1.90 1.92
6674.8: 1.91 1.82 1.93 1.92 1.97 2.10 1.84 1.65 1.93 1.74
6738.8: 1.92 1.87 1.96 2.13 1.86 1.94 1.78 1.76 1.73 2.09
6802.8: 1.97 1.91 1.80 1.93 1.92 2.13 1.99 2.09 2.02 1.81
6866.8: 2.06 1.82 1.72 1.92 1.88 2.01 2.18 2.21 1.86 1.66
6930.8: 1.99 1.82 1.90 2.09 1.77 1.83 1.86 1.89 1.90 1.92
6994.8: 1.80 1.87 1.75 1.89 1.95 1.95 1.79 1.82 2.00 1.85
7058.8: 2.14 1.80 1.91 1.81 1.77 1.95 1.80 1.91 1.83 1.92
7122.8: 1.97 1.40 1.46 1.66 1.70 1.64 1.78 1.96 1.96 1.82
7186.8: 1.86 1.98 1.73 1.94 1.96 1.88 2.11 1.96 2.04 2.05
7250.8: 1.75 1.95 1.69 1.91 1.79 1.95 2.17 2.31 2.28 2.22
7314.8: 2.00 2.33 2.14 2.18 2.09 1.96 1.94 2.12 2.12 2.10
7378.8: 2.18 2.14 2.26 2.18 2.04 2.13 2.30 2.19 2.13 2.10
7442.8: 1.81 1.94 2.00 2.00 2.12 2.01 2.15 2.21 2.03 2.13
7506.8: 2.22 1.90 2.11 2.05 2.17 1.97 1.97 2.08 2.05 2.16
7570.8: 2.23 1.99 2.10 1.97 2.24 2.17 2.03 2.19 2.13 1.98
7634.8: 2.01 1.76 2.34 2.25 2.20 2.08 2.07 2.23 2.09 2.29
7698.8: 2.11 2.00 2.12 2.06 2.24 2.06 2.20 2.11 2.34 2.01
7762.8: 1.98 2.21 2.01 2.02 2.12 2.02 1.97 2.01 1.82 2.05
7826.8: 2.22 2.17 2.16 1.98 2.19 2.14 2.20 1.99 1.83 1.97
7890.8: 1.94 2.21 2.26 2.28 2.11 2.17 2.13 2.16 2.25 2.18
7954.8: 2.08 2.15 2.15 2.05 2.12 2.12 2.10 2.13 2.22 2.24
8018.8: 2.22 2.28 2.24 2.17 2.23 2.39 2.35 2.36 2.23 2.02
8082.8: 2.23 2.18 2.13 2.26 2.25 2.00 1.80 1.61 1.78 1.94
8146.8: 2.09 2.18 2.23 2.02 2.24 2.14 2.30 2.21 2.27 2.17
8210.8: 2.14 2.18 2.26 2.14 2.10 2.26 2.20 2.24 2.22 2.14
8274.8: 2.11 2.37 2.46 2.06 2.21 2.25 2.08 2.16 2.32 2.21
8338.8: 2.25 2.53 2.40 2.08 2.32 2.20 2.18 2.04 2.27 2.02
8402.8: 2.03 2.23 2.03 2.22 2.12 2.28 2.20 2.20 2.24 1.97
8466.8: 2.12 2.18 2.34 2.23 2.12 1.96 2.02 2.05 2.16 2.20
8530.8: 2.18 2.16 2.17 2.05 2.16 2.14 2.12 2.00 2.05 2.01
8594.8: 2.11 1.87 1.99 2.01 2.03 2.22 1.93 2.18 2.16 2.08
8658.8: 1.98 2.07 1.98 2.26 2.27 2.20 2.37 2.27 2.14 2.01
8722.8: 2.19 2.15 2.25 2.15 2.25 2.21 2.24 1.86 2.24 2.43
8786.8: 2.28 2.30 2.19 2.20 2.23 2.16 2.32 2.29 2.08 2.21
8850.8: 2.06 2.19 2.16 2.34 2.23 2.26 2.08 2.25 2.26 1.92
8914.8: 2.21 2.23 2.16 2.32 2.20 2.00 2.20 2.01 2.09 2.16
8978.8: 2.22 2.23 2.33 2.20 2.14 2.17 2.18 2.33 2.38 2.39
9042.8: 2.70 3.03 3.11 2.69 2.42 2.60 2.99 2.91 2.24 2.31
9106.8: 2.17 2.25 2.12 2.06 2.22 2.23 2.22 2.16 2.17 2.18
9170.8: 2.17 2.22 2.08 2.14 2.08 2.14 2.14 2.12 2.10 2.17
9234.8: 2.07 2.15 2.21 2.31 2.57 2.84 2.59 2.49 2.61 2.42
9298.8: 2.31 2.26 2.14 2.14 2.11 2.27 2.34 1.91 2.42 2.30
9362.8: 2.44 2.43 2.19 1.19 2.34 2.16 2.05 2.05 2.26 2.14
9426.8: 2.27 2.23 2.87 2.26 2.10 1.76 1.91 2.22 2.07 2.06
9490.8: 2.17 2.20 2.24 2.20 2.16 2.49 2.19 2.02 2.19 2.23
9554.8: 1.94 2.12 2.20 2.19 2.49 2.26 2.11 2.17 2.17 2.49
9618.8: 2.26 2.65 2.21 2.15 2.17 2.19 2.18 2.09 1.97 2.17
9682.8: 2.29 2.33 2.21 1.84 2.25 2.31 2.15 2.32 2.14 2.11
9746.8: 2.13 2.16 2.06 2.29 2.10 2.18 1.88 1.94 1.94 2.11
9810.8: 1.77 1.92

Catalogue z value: 0.379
